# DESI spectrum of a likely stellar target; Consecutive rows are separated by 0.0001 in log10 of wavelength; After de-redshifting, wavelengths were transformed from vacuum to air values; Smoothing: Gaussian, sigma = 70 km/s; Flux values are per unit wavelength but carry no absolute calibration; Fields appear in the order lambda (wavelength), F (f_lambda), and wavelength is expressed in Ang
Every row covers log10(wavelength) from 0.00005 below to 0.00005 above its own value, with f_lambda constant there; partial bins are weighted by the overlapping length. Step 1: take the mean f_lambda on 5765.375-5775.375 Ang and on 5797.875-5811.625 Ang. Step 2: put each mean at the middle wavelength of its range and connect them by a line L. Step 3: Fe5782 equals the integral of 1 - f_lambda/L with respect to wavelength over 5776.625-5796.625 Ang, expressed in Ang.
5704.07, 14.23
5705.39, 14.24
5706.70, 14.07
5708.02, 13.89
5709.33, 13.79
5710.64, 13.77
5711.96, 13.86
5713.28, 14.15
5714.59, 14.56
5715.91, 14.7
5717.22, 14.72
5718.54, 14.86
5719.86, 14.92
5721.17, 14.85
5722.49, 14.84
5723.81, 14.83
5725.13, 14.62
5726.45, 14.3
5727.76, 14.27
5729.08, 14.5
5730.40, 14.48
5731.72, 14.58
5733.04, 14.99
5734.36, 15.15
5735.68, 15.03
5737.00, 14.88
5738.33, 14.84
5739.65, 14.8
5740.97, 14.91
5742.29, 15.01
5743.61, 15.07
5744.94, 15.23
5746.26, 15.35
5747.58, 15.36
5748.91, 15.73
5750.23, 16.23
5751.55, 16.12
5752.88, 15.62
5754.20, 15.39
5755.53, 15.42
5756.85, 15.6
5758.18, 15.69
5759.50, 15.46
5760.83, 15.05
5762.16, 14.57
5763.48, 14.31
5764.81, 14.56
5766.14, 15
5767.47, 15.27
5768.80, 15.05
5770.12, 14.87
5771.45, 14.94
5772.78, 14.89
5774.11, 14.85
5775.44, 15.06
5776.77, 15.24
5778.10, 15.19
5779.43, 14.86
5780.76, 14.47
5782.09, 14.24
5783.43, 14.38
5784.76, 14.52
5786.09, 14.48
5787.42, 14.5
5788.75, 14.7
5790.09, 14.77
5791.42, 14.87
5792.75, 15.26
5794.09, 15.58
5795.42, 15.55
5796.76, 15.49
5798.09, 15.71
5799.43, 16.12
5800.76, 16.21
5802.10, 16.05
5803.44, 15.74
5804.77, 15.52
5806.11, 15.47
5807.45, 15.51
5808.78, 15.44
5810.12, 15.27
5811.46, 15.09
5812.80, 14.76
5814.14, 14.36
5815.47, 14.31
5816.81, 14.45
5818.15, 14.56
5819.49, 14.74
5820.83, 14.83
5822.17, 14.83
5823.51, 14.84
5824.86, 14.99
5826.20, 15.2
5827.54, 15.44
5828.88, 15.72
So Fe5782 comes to 0.60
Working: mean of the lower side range 15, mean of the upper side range 15.7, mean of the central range 14.8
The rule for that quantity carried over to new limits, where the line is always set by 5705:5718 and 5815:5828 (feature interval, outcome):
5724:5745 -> -0.68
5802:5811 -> -0.49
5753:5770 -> -0.77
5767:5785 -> -0.37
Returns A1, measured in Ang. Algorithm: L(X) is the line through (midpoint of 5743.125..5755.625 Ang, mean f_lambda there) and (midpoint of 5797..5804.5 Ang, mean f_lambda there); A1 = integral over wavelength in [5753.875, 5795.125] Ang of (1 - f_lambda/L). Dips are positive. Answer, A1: 2.1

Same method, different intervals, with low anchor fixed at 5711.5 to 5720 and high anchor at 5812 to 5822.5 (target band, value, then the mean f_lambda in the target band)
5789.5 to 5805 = -1.05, 15.6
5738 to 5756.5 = -1.05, 15.4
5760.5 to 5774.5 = -0.27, 14.8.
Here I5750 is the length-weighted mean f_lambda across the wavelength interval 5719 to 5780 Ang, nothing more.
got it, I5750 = 15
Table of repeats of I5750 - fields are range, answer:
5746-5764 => 15.4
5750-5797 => 15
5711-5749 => 14.8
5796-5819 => 15.3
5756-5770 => 15.1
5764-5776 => 14.9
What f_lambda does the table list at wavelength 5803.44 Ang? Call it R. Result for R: 15.74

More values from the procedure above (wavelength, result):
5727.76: 14.27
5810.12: 15.27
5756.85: 15.6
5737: 14.88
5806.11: 15.47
